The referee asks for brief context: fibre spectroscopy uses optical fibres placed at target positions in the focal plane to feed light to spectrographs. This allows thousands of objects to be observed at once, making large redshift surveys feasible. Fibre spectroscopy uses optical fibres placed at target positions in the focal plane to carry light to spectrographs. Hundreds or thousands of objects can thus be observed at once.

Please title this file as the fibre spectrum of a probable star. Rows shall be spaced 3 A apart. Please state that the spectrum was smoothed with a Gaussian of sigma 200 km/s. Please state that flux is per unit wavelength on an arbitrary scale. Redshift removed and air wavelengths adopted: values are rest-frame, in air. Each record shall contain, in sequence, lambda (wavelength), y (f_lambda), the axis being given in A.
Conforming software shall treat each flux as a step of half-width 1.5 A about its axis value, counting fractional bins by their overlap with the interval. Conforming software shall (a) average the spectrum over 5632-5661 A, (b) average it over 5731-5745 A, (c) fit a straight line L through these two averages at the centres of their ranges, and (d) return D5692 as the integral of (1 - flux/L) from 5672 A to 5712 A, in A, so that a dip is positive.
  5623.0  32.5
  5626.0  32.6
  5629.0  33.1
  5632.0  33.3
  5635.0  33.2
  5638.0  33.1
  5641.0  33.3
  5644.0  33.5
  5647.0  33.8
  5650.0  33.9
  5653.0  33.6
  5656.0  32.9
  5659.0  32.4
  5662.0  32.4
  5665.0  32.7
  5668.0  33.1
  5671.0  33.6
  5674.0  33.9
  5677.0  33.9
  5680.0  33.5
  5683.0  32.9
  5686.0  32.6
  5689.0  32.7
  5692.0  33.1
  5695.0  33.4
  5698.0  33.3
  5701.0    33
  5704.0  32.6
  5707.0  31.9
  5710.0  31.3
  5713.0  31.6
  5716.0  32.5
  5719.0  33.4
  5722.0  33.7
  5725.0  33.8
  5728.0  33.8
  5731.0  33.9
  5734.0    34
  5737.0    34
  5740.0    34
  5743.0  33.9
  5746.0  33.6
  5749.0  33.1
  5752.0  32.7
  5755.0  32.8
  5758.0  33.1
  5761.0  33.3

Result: 0.8 A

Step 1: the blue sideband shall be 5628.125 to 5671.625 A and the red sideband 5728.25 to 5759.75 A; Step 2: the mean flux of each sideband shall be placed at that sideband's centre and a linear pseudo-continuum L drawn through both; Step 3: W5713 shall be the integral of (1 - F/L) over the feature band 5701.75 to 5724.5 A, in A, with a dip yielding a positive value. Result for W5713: 0.6 A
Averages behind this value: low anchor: 33.2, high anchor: 33.5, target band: 32.5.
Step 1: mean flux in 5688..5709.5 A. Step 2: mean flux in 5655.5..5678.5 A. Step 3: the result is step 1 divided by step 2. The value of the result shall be 0.99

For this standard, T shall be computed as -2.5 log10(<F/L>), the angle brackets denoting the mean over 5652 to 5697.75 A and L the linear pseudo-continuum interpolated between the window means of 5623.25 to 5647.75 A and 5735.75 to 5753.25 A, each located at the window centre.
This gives 0.007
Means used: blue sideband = 33.2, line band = 33.1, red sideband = 33.6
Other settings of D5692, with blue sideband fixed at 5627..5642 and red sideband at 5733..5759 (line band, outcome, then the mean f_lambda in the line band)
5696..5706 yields 0.1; 32.9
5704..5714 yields 0.5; 31.8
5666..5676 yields -0.1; 33.5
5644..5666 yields 0.1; 33.1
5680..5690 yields 0.1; 32.9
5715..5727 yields 0.0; 33.4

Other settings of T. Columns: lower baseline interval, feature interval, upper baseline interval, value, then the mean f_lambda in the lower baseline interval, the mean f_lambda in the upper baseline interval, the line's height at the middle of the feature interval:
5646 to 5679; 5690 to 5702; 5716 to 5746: 0.01 mag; 33.3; 33.8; 33.5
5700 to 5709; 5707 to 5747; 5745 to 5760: -0.02 mag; 32.4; 33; 32.7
